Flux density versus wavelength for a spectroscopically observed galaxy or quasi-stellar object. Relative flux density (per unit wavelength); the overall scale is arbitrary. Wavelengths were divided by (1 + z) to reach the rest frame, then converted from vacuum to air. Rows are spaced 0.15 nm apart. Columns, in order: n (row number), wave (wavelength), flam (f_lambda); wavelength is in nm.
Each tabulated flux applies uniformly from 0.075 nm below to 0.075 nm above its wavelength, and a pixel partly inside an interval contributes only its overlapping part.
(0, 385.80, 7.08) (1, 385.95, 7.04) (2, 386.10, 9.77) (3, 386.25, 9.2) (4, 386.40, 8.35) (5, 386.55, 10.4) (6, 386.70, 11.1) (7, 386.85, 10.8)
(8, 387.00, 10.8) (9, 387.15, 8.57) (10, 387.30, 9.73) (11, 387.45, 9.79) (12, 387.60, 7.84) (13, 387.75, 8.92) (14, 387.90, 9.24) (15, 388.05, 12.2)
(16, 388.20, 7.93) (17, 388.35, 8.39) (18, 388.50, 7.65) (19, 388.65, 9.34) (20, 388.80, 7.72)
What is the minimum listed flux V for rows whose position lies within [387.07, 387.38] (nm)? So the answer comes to 8.57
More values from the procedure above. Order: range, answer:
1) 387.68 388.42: 7.93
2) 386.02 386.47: 8.35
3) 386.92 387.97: 7.84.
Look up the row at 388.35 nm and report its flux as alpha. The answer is 8.39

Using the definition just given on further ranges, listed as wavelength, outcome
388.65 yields 9.34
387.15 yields 8.57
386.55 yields 10.4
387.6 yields 7.84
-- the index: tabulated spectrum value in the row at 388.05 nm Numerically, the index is 12.2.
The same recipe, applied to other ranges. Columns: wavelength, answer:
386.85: 10.8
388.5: 7.65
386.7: 11.1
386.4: 8.35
